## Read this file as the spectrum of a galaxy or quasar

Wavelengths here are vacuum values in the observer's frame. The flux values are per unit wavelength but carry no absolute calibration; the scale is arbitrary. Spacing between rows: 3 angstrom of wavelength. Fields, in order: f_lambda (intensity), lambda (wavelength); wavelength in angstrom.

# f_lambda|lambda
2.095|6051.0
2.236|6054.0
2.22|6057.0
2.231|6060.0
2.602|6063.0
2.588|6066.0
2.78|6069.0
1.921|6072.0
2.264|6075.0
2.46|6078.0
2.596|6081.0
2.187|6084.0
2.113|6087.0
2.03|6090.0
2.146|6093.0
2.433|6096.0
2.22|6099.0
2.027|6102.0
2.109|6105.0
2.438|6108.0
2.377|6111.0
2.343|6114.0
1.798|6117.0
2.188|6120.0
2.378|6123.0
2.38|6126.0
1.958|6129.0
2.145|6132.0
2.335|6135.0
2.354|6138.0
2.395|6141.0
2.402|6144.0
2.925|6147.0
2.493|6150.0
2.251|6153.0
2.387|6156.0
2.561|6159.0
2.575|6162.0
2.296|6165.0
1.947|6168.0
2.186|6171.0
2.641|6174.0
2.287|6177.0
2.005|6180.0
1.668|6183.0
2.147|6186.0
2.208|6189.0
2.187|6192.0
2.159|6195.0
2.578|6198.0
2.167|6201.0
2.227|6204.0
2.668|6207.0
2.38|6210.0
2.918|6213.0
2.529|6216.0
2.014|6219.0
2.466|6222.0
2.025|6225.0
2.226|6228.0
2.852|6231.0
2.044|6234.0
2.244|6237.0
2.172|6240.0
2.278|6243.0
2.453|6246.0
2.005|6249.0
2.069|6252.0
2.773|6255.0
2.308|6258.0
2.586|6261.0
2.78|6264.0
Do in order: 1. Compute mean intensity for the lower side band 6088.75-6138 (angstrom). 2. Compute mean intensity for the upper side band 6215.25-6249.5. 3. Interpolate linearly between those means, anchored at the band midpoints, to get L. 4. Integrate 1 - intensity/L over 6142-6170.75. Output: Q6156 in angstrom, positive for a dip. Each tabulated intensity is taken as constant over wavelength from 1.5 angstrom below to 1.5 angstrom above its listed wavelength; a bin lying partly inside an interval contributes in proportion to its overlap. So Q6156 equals -2.3 angstrom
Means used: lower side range 2.21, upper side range 2.28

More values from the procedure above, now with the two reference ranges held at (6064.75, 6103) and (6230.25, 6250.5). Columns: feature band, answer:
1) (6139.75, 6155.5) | -1.4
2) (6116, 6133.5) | 1.0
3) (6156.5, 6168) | -0.6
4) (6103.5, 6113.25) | -0.1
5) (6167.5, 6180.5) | 0.2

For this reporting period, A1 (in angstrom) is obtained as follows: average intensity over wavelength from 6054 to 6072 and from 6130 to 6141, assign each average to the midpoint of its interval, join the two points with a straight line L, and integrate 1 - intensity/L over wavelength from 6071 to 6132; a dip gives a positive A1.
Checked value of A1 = 3.2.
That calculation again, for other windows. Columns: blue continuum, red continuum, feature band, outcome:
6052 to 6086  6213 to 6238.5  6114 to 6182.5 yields 1.3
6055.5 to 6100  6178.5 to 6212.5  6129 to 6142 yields 0.1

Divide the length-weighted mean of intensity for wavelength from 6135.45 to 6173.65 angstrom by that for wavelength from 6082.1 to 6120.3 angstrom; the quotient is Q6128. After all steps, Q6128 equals 1.1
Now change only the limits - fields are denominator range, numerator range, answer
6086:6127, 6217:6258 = 1.03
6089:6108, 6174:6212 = 1.03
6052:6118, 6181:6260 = 1.01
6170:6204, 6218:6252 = 1.02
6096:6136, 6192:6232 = 1.08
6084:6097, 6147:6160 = 1.14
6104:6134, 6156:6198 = 1.01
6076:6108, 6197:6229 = 1.06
